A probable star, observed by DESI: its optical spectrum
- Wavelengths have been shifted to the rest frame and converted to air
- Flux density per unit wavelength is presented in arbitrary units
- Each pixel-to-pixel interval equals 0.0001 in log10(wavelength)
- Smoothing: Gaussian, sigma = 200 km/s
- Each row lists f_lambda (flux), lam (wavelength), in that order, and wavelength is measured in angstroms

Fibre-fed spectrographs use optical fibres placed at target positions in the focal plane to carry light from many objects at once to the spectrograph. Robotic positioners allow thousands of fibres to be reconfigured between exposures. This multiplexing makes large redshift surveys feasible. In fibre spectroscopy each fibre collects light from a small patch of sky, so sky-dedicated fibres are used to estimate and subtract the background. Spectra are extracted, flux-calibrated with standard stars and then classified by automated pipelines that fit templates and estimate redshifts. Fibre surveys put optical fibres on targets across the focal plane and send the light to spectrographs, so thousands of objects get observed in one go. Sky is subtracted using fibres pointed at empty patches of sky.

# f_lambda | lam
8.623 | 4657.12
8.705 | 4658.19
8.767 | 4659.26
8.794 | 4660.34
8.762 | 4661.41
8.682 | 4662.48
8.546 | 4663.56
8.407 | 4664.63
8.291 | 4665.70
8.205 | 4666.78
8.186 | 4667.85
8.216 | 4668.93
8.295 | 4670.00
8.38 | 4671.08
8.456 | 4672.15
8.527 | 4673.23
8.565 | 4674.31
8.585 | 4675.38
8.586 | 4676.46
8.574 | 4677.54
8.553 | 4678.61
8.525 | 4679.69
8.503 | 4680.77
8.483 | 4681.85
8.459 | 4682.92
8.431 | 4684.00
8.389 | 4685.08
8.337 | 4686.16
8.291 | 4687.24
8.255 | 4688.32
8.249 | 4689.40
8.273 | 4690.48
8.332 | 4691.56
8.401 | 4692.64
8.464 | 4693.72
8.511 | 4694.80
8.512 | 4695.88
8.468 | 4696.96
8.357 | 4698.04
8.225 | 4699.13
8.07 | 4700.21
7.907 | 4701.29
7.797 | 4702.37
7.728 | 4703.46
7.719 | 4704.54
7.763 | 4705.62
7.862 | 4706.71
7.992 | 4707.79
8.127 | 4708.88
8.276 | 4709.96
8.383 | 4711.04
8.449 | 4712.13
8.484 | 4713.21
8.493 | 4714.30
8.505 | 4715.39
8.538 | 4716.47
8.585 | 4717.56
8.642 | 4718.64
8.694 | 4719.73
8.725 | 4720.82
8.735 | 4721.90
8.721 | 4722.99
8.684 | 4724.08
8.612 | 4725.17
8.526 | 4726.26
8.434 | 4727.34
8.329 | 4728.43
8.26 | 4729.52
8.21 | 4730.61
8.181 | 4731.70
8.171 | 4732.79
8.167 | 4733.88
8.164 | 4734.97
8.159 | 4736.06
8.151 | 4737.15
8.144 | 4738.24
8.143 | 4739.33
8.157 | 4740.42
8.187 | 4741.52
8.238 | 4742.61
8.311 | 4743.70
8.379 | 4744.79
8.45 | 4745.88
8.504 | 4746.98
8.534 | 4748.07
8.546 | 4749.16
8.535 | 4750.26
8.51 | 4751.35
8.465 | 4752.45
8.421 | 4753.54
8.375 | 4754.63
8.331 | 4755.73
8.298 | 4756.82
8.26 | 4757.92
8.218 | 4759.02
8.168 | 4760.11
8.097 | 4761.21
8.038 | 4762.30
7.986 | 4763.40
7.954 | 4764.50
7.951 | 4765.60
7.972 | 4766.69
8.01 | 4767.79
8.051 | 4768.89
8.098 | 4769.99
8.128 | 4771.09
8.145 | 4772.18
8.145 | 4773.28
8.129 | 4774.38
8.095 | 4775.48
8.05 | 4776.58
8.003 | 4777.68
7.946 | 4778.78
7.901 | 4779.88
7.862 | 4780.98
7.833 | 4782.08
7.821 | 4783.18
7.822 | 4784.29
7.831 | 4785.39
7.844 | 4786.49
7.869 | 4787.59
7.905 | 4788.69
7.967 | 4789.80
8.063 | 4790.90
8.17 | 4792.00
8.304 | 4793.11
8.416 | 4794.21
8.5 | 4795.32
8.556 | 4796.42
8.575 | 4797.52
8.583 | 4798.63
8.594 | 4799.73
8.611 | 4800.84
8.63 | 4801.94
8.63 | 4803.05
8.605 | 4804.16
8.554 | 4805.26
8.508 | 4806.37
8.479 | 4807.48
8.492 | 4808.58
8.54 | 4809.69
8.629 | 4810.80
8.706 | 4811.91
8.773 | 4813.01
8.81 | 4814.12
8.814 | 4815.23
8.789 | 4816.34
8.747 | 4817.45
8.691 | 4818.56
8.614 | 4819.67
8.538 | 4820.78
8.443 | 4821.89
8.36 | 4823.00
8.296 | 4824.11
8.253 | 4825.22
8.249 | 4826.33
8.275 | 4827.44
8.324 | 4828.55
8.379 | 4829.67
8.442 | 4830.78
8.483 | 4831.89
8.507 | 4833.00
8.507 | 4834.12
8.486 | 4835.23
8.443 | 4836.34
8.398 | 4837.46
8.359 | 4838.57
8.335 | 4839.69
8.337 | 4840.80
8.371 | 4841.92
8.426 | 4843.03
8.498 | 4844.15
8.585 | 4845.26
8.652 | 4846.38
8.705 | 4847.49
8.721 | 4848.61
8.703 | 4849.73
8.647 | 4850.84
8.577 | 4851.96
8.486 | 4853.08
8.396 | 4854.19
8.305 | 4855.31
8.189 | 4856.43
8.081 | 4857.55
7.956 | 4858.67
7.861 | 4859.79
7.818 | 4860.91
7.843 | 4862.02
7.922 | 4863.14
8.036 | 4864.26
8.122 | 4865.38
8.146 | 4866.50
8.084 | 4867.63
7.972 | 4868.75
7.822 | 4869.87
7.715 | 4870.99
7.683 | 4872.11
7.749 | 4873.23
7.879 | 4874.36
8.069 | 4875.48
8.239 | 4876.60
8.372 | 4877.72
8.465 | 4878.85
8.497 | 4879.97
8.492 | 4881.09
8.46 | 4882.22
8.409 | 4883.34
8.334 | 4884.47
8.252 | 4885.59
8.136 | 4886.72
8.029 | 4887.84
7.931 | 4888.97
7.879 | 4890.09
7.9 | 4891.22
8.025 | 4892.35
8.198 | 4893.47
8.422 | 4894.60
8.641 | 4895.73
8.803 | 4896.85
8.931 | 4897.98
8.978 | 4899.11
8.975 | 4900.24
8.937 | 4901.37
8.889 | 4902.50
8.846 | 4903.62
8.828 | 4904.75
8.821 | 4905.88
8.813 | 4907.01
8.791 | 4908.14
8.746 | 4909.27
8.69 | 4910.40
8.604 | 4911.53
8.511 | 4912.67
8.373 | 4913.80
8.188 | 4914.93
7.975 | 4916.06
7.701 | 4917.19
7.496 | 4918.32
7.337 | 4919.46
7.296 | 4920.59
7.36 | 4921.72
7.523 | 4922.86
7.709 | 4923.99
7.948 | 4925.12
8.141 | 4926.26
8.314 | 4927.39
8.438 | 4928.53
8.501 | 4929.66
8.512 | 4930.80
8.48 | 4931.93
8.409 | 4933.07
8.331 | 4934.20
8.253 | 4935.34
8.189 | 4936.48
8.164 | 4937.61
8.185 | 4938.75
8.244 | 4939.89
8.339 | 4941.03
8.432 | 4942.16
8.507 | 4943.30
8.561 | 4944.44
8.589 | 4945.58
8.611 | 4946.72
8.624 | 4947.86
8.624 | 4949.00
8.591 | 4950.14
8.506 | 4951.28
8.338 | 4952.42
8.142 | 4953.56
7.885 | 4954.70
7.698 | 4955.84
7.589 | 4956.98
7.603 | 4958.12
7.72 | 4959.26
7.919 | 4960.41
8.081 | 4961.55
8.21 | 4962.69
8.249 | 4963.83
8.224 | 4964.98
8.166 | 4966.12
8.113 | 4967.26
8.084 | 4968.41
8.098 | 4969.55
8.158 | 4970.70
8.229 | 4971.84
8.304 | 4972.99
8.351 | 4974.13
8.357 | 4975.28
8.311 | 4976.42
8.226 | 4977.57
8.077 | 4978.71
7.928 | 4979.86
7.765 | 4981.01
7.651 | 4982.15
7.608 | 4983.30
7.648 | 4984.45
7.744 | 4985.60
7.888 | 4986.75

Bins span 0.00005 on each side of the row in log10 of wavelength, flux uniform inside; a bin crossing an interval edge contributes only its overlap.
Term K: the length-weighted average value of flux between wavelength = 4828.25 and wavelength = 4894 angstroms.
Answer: 8.25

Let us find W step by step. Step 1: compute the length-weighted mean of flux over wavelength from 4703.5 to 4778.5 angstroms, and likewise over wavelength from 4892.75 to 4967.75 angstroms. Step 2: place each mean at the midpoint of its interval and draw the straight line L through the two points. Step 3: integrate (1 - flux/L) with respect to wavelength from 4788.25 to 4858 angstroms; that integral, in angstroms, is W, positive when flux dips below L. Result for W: -1.6 angstroms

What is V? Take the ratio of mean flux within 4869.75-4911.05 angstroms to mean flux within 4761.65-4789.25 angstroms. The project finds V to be 1.1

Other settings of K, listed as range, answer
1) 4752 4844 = 8.31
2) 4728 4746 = 8.22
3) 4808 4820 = 8.69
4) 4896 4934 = 8.36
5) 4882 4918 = 8.46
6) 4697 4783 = 8.24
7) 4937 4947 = 8.4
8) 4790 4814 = 8.52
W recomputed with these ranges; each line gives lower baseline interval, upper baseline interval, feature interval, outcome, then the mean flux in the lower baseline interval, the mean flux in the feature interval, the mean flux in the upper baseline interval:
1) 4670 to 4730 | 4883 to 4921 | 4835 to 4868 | 0.24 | 8.38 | 8.31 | 8.38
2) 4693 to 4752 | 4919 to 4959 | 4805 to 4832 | -0.89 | 8.32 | 8.53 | 8.17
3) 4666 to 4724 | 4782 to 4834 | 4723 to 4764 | 0.32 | 8.36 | 8.31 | 8.41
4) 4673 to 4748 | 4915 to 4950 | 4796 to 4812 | -0.60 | 8.34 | 8.57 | 8.17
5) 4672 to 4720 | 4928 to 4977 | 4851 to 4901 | 0.39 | 8.34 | 8.21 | 8.25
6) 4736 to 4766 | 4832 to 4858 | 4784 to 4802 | 0.24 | 8.27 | 8.25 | 8.47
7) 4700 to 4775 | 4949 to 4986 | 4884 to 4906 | -0.97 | 8.26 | 8.48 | 8.06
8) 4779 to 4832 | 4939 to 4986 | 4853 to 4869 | 0.43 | 8.37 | 8.07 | 8.15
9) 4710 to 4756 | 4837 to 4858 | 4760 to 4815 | 1.33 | 8.41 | 8.23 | 8.46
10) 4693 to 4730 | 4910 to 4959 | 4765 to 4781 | 0.50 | 8.34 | 8.04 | 8.17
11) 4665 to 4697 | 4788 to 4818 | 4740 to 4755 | 0.11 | 8.41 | 8.4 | 8.51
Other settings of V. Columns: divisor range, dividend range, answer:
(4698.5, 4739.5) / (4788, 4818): 1.03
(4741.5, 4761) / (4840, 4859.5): 1.01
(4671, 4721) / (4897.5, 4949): 1.00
